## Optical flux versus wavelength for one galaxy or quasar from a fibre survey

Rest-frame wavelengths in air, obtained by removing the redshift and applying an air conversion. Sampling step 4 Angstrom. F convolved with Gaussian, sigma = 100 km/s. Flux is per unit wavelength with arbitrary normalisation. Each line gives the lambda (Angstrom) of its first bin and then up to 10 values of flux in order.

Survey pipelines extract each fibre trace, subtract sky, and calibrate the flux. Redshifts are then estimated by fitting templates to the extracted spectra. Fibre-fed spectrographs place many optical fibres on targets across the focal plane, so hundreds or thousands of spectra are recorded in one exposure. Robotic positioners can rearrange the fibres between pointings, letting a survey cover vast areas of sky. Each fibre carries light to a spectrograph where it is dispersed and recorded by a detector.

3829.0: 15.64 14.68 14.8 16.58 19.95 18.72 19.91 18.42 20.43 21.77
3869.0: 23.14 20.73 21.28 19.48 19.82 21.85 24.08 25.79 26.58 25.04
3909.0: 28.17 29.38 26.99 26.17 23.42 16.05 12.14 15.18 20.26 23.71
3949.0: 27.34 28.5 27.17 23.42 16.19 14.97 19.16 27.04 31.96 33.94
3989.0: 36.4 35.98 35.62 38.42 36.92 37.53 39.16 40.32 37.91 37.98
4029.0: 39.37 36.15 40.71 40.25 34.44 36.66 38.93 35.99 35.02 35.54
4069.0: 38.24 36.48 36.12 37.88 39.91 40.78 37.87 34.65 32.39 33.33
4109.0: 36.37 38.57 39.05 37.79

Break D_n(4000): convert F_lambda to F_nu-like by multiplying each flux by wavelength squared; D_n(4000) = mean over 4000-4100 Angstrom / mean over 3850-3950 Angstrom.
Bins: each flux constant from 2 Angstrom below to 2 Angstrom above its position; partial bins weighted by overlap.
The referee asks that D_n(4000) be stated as 1.83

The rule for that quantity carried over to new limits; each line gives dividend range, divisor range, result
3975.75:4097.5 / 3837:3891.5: 2.02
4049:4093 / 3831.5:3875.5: 2.19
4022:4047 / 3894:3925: 1.53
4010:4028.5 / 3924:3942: 2.40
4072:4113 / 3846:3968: 1.80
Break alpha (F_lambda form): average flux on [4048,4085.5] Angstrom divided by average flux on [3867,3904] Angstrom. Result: 1.6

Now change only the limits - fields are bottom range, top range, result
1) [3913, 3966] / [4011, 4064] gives 1.69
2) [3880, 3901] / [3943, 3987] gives 1.09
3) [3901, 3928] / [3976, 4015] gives 1.36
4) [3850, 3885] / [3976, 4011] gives 1.71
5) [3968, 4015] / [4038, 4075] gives 1.13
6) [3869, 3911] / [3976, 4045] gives 1.58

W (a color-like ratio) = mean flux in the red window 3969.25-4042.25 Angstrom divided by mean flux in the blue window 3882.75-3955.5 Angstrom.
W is 1.5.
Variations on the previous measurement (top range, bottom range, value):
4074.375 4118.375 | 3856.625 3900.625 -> 1.69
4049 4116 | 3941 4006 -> 1.31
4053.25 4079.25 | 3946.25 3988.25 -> 1.44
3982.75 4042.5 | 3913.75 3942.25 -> 1.85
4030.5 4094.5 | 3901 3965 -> 1.61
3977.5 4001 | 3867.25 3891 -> 1.65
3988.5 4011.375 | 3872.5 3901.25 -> 1.65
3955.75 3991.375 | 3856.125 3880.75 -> 1.22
